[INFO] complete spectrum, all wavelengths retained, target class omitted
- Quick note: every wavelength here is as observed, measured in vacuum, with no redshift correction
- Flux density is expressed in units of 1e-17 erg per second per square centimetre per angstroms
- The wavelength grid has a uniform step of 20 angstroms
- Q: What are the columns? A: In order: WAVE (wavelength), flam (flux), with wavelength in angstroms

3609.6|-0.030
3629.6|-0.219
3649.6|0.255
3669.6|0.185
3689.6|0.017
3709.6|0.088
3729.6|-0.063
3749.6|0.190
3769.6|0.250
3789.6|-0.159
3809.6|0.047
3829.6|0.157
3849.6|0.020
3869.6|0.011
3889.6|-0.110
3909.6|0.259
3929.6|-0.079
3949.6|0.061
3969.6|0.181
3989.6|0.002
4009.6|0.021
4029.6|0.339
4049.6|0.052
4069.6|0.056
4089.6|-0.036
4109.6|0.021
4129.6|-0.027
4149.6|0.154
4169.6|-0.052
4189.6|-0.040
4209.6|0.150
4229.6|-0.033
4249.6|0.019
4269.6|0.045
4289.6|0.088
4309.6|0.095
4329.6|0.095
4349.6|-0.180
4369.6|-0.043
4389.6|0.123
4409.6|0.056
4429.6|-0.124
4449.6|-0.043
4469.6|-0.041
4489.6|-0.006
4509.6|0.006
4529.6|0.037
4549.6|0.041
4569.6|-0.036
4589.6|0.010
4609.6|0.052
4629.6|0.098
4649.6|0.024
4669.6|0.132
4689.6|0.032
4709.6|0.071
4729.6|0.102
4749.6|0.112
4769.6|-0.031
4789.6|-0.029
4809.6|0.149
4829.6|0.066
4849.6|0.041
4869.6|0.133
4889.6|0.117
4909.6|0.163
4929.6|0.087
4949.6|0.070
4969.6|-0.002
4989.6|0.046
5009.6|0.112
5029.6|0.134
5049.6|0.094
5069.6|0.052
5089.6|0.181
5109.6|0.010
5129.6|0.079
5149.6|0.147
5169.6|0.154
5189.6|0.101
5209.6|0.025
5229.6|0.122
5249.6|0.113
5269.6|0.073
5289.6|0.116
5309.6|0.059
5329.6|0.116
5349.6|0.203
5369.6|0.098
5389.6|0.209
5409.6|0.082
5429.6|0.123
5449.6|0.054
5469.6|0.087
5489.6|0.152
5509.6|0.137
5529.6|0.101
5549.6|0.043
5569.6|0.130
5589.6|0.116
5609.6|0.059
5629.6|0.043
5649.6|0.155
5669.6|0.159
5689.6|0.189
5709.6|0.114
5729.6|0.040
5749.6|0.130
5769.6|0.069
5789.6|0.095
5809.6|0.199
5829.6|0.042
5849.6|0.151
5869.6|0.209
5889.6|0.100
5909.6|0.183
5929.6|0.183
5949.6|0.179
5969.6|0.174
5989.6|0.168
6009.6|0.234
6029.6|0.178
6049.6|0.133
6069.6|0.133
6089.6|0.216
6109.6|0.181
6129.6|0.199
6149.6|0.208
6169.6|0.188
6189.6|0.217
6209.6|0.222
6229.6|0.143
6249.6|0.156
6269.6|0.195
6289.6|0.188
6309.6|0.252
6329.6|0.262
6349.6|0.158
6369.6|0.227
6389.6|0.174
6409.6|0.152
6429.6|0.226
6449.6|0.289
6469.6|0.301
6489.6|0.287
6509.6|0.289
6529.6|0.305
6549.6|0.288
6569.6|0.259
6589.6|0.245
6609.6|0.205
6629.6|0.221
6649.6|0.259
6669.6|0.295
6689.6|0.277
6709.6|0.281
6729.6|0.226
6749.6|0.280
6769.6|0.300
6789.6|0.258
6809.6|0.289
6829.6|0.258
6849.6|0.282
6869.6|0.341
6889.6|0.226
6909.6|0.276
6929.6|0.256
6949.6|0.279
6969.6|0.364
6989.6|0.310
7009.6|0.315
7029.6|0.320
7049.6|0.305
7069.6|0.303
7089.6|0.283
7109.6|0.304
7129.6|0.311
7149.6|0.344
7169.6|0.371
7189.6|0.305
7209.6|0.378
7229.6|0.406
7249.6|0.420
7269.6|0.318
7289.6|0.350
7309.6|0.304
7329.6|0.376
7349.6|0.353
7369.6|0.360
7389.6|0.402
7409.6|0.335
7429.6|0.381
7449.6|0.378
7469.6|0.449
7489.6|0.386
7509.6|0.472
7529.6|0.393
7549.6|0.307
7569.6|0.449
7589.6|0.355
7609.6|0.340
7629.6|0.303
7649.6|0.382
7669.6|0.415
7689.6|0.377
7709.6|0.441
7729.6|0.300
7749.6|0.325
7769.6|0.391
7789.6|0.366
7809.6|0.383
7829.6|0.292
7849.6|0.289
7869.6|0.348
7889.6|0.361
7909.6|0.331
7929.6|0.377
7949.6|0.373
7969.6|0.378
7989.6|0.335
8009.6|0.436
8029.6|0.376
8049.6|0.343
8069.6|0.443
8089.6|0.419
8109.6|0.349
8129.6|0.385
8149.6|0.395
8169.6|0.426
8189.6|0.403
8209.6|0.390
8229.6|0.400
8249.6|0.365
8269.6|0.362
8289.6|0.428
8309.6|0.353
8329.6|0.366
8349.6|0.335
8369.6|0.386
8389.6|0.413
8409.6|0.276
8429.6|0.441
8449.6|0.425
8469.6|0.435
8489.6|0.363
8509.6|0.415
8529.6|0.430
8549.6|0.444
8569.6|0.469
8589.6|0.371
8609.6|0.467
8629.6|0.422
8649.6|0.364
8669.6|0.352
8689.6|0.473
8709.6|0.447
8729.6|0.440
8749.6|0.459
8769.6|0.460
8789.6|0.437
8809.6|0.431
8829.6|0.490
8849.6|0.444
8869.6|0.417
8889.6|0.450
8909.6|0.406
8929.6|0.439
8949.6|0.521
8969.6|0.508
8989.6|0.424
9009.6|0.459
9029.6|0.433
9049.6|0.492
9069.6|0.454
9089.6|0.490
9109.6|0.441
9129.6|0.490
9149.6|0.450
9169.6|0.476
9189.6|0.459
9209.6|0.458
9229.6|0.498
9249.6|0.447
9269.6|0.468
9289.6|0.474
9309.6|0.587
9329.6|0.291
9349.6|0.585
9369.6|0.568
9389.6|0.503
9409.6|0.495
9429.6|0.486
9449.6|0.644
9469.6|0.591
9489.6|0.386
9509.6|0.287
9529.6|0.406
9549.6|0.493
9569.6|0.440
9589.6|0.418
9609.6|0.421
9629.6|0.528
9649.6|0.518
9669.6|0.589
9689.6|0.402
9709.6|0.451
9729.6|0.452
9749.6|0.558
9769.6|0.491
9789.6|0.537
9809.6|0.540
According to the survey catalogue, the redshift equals 0.61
